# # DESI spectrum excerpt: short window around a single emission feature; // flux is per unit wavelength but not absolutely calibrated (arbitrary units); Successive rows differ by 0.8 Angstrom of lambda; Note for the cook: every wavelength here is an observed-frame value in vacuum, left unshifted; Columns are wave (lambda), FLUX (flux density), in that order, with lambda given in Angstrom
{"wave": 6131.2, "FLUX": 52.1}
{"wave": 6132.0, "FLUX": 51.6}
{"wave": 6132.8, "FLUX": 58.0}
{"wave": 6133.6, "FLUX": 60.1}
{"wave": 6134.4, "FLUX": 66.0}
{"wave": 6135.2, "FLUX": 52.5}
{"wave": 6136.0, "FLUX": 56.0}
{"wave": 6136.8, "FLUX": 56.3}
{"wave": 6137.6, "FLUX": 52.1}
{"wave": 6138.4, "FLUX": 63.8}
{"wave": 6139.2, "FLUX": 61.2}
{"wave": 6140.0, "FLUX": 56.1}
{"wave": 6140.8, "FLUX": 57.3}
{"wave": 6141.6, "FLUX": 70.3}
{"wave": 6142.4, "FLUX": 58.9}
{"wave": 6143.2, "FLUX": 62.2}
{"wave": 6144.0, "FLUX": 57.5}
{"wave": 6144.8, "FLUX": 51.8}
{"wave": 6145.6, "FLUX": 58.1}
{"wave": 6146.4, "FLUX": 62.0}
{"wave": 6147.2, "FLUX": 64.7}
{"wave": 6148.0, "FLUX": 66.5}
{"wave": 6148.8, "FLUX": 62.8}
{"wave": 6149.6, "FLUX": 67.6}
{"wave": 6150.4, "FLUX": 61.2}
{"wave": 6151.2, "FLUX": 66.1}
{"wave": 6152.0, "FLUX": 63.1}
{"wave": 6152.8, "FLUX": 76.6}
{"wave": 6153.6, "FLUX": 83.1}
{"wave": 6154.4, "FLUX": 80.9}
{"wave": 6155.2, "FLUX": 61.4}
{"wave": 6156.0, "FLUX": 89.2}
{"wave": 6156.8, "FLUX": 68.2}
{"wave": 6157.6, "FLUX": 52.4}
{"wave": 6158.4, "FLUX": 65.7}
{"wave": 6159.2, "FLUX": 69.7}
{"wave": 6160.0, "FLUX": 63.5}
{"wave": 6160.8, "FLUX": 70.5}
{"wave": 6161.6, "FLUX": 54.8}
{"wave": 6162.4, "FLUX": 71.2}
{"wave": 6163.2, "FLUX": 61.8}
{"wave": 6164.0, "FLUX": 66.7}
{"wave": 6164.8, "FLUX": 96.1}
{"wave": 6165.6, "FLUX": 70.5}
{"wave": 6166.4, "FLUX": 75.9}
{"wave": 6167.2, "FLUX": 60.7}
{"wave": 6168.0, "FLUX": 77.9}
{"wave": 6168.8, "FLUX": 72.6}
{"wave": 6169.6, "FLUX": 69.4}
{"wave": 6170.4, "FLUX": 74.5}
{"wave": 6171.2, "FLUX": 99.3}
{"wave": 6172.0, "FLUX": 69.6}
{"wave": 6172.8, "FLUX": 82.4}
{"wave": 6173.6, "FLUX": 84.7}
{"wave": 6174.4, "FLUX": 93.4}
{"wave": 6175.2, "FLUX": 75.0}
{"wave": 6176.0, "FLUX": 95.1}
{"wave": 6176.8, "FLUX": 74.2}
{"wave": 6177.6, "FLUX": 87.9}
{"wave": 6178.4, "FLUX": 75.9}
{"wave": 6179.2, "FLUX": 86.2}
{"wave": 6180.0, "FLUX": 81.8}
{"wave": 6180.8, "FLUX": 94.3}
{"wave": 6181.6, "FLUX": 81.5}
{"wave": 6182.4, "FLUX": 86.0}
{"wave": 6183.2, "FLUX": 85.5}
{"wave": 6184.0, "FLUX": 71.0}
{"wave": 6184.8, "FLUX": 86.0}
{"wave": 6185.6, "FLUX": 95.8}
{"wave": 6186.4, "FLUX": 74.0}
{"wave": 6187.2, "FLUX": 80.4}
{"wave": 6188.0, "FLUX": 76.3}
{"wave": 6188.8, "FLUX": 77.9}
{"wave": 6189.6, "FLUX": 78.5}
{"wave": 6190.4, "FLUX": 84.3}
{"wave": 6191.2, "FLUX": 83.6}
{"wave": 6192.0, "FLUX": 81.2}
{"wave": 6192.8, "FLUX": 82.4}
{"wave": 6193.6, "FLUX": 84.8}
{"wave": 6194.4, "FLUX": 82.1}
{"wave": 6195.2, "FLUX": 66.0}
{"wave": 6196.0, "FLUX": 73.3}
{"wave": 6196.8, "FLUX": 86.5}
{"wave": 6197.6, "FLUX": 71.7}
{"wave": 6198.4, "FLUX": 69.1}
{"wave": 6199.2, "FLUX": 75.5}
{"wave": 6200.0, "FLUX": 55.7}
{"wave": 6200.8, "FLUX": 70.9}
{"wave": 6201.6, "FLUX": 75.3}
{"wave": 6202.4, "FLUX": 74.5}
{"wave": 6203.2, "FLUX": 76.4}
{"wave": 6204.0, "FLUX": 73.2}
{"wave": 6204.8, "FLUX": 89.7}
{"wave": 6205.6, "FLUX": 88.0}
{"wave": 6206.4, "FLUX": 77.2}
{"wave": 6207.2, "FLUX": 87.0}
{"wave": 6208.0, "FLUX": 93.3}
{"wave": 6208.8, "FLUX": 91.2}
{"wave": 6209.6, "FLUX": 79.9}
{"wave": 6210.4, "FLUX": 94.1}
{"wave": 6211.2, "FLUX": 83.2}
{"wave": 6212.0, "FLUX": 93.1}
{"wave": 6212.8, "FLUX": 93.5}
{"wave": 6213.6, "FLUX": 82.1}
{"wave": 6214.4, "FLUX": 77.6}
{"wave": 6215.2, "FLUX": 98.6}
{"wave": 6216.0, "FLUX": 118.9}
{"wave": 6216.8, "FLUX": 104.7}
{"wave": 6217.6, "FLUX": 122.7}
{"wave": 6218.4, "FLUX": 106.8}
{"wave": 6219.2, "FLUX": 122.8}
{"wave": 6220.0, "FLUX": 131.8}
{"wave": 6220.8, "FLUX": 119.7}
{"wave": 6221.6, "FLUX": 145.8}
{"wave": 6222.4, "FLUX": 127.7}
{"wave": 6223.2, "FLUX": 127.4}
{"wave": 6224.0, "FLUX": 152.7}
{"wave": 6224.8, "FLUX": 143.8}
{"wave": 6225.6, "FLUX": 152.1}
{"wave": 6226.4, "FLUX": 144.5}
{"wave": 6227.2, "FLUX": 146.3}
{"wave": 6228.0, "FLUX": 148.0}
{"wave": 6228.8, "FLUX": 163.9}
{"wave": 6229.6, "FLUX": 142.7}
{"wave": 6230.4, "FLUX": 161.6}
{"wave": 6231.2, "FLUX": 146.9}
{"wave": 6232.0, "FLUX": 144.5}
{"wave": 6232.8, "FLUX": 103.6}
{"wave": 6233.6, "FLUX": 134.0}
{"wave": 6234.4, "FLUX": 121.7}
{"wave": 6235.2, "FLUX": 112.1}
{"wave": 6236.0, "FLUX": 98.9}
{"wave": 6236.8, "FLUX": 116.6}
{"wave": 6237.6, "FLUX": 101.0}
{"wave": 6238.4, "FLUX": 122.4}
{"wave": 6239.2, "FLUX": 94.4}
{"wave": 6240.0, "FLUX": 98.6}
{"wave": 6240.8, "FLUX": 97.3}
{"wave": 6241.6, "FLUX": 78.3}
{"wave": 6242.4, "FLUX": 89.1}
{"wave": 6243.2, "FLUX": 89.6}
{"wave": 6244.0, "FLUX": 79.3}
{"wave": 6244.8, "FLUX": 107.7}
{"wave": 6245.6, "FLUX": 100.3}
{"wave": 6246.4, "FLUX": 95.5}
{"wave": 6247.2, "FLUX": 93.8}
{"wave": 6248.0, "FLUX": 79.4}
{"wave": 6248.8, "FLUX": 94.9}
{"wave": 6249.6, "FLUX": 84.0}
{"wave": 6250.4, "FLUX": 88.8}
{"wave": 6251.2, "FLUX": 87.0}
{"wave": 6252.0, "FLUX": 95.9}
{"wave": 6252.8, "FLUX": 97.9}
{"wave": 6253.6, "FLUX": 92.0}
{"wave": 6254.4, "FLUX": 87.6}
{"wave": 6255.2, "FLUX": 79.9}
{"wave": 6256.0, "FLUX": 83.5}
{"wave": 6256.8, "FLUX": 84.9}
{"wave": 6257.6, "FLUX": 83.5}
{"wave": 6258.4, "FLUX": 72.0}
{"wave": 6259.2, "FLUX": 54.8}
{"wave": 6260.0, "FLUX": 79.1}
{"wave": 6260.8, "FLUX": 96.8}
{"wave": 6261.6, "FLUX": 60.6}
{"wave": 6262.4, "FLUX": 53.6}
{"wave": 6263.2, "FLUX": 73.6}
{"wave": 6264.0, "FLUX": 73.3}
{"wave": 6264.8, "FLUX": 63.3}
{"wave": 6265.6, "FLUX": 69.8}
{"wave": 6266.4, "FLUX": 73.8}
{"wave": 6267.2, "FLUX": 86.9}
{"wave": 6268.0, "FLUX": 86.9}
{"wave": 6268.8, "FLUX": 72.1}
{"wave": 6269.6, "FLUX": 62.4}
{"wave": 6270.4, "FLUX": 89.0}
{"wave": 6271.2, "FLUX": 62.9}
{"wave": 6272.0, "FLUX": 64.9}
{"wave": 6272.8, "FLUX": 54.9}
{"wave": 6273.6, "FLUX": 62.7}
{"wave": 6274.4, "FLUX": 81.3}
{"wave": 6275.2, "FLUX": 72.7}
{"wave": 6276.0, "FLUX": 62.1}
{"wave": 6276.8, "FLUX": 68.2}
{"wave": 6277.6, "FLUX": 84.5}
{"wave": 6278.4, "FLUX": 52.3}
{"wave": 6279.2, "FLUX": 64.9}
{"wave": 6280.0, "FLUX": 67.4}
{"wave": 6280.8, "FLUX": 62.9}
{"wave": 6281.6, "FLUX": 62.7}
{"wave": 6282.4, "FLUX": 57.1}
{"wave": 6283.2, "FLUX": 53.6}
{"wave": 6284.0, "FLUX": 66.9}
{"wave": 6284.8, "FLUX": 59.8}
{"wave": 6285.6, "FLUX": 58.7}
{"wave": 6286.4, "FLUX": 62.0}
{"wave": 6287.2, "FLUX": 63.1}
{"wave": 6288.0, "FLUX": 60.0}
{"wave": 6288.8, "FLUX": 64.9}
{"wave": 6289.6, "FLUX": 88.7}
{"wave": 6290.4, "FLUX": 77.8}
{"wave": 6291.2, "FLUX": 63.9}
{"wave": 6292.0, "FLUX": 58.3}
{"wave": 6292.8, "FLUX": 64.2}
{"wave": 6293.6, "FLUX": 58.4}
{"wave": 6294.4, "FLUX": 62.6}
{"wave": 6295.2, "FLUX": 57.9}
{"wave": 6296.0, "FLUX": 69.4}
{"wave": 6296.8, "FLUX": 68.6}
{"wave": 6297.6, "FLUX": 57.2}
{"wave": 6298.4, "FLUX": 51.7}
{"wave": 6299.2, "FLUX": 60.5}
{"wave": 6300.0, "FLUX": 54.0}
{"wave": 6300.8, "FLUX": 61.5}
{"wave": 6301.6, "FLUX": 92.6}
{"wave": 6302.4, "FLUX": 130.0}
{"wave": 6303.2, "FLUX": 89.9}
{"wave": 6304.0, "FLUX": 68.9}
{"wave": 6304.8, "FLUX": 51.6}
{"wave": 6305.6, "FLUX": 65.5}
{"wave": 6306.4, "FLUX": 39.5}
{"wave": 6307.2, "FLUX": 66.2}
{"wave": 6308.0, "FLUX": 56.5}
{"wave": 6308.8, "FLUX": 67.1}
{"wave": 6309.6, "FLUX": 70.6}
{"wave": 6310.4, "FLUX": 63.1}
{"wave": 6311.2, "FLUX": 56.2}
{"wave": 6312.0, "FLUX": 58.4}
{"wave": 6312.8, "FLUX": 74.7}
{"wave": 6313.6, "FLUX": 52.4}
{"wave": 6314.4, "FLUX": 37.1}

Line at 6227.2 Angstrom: C III]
